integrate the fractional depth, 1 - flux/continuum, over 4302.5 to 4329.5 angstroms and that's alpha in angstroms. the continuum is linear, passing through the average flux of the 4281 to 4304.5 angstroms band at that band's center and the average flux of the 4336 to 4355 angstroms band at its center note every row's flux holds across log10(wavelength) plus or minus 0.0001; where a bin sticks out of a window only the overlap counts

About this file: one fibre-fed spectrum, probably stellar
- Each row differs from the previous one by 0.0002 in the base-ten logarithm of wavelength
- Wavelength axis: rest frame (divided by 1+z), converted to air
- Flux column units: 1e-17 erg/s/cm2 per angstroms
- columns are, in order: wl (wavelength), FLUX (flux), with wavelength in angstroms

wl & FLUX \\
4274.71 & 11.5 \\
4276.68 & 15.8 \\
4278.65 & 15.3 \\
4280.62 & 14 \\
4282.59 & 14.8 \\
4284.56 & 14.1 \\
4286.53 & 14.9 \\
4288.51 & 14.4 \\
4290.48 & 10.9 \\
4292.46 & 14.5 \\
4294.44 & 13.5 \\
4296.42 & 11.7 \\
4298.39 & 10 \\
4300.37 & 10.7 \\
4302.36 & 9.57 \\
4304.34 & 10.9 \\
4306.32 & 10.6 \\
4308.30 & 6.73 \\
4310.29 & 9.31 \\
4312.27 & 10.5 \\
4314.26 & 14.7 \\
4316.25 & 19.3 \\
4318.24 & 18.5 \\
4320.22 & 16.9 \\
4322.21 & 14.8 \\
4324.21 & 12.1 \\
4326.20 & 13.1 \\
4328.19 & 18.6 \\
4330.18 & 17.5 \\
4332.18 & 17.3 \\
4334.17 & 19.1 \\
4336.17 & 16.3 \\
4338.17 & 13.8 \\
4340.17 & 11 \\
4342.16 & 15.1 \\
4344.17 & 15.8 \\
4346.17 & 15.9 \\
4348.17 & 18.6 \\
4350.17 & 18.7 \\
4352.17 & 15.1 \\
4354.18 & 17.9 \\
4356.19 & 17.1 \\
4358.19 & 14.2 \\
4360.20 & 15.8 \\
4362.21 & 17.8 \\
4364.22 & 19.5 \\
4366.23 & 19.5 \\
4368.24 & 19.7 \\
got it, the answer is 1.2 angstroms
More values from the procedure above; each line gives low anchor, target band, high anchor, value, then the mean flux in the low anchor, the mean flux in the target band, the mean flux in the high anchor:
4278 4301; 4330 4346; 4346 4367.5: 0.5 angstroms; 13.2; 15.6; 17.4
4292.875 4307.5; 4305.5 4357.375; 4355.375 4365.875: -3.7 angstroms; 11.1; 15.2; 17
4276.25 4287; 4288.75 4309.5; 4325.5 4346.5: 5.6 angstroms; 14.8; 11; 15.8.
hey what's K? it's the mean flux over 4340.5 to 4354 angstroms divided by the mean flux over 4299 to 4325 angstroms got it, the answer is 1.3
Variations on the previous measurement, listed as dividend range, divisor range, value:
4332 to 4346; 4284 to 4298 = 1.16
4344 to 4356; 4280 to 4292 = 1.23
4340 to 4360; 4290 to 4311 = 1.50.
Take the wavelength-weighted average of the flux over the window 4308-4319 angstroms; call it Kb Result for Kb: 13.5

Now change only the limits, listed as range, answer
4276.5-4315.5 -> 12.3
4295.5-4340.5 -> 13.7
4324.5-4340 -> 16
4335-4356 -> 15.9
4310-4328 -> 14.7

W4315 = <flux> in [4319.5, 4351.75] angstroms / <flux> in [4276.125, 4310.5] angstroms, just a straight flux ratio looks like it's 1.29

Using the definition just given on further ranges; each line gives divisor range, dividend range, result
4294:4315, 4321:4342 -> 1.45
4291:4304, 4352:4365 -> 1.45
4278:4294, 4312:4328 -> 1.09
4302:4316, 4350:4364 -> 1.54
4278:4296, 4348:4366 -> 1.23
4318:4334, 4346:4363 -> 1.04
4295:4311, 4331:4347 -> 1.55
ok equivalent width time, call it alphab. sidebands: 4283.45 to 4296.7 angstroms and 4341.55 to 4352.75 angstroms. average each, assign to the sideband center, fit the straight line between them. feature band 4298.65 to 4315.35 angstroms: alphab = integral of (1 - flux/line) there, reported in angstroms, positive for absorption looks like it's 4.68 angstroms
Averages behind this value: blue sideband 13.5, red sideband 16.6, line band 10.4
